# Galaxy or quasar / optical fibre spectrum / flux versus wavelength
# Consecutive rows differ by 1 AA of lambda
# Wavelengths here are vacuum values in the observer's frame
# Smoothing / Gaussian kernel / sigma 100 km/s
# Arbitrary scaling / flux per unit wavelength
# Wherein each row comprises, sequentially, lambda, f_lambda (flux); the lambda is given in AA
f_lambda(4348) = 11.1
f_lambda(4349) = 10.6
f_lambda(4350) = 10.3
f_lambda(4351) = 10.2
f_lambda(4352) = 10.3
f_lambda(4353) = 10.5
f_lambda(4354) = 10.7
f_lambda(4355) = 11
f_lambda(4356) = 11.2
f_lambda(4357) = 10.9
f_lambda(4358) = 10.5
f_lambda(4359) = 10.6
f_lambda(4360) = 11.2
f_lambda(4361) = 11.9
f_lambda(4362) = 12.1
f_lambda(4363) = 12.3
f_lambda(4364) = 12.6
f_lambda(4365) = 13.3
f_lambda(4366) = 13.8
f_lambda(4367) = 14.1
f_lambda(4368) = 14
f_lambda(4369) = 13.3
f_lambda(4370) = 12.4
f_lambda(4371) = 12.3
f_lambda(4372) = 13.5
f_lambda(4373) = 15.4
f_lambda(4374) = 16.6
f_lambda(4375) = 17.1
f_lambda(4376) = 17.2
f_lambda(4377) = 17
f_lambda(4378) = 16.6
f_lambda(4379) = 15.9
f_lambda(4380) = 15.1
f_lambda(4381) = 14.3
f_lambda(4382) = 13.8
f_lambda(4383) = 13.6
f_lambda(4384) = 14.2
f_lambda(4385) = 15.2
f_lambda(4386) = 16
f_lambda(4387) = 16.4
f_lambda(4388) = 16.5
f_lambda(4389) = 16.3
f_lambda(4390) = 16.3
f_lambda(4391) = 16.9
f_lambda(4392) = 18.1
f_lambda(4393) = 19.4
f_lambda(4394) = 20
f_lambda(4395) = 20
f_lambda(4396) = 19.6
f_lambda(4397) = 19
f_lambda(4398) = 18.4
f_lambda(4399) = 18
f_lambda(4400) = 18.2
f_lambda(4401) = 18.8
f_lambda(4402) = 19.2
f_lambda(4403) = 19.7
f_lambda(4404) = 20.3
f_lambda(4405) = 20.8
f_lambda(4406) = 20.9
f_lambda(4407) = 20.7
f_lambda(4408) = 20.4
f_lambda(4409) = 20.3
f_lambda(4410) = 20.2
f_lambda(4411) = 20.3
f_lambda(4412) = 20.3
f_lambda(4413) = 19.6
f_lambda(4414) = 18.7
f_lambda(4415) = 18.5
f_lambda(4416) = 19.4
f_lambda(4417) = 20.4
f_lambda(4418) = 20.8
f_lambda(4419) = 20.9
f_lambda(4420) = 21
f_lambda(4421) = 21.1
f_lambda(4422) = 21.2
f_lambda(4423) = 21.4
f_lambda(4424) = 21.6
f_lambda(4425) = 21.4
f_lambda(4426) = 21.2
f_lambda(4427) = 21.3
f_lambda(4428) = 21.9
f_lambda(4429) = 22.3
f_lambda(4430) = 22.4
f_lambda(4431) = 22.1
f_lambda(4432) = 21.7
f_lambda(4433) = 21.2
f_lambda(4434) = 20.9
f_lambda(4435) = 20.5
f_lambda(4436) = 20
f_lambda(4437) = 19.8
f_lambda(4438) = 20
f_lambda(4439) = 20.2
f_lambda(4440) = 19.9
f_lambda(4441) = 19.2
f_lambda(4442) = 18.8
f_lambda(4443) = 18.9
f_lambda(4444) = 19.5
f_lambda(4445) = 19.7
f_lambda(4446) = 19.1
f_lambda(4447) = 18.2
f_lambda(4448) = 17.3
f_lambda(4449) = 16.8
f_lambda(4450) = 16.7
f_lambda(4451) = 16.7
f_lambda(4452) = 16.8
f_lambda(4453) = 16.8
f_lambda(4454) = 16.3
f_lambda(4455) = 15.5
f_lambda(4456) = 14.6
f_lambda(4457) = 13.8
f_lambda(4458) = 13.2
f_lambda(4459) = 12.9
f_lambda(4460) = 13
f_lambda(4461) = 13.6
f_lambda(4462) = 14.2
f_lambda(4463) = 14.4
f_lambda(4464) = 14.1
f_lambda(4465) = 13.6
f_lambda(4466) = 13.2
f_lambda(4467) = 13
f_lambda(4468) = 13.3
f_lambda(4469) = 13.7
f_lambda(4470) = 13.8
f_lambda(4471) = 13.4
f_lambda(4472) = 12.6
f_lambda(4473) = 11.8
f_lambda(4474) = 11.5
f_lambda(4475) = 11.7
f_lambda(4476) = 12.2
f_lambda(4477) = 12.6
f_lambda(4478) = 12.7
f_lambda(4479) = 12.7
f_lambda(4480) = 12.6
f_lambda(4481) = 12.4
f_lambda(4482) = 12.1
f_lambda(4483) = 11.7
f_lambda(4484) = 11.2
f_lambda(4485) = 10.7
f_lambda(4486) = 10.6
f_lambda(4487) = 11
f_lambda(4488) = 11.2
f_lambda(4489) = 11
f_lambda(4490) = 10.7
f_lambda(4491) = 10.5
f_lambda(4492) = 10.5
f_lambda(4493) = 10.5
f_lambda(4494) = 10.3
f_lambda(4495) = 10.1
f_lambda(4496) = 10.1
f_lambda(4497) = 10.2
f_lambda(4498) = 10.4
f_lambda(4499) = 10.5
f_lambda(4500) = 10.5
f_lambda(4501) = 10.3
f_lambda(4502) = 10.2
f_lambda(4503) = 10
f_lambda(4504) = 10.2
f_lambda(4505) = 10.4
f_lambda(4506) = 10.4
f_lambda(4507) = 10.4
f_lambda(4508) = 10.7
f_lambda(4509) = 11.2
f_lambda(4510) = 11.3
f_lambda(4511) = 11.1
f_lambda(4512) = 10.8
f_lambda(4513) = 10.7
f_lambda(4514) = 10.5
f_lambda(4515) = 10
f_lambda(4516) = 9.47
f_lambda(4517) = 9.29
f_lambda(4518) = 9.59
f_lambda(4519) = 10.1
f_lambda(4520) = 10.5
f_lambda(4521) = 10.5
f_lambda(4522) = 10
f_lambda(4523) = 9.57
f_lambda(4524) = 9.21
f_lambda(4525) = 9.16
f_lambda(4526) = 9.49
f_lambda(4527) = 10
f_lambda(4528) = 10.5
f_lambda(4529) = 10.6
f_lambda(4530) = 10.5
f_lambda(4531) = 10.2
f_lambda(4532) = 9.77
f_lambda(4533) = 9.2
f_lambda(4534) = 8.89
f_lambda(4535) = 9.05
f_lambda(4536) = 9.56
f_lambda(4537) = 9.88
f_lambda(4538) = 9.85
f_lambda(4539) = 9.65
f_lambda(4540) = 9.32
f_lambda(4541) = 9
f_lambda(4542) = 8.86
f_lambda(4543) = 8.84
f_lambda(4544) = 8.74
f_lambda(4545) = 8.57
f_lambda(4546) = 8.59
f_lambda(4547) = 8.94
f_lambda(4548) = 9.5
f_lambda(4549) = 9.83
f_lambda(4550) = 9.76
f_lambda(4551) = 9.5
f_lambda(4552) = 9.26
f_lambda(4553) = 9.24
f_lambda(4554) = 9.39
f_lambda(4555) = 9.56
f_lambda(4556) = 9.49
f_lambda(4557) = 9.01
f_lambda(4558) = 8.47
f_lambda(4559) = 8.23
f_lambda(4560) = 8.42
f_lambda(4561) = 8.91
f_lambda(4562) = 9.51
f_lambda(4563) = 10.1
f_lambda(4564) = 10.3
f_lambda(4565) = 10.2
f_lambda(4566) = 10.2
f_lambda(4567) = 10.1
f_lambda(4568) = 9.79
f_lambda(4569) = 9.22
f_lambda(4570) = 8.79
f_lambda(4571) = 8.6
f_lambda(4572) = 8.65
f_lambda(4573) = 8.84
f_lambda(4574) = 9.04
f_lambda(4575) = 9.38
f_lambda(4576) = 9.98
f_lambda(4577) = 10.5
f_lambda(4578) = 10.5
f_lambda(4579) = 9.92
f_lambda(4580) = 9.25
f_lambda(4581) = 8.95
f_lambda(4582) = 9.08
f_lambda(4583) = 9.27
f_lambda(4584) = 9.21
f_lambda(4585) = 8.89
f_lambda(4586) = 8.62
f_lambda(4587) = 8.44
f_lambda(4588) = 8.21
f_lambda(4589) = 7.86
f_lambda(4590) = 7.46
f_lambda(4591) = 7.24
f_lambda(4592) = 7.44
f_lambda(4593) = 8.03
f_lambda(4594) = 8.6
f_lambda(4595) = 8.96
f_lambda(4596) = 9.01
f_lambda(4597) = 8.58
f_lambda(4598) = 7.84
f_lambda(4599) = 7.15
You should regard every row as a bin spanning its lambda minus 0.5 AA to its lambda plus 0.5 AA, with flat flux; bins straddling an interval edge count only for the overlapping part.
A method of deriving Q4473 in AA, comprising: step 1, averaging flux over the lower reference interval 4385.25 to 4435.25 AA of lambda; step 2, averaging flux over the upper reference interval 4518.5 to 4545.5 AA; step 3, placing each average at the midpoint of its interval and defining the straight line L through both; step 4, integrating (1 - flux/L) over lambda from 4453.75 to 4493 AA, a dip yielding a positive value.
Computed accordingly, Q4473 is 5.3 AA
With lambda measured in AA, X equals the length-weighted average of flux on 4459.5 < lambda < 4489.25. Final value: 12.5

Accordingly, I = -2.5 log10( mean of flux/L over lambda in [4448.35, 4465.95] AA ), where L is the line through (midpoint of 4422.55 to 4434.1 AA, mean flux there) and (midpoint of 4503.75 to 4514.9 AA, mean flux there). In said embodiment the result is 0.19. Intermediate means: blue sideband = 21.6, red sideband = 10.7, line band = 14.9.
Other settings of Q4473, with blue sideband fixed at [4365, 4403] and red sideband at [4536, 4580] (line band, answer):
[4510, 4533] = 1.6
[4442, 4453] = -3.3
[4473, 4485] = 0.4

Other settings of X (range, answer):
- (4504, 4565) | 9.7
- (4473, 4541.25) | 10.5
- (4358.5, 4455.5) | 17.9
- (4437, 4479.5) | 15.3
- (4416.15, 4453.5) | 20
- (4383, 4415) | 18.6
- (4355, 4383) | 13.6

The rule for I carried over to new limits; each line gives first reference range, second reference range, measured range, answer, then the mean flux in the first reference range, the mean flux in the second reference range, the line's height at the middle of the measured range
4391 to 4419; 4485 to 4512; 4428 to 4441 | -0.24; 19.6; 10.6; 16.7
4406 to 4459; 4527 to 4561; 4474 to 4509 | 0.27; 19.4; 9.34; 14.1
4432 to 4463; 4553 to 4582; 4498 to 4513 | 0.27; 17.5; 9.4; 13.6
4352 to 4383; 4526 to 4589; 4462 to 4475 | -0.17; 13.3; 9.35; 11.2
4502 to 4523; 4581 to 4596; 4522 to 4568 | 0.01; 10.3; 8.42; 9.52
